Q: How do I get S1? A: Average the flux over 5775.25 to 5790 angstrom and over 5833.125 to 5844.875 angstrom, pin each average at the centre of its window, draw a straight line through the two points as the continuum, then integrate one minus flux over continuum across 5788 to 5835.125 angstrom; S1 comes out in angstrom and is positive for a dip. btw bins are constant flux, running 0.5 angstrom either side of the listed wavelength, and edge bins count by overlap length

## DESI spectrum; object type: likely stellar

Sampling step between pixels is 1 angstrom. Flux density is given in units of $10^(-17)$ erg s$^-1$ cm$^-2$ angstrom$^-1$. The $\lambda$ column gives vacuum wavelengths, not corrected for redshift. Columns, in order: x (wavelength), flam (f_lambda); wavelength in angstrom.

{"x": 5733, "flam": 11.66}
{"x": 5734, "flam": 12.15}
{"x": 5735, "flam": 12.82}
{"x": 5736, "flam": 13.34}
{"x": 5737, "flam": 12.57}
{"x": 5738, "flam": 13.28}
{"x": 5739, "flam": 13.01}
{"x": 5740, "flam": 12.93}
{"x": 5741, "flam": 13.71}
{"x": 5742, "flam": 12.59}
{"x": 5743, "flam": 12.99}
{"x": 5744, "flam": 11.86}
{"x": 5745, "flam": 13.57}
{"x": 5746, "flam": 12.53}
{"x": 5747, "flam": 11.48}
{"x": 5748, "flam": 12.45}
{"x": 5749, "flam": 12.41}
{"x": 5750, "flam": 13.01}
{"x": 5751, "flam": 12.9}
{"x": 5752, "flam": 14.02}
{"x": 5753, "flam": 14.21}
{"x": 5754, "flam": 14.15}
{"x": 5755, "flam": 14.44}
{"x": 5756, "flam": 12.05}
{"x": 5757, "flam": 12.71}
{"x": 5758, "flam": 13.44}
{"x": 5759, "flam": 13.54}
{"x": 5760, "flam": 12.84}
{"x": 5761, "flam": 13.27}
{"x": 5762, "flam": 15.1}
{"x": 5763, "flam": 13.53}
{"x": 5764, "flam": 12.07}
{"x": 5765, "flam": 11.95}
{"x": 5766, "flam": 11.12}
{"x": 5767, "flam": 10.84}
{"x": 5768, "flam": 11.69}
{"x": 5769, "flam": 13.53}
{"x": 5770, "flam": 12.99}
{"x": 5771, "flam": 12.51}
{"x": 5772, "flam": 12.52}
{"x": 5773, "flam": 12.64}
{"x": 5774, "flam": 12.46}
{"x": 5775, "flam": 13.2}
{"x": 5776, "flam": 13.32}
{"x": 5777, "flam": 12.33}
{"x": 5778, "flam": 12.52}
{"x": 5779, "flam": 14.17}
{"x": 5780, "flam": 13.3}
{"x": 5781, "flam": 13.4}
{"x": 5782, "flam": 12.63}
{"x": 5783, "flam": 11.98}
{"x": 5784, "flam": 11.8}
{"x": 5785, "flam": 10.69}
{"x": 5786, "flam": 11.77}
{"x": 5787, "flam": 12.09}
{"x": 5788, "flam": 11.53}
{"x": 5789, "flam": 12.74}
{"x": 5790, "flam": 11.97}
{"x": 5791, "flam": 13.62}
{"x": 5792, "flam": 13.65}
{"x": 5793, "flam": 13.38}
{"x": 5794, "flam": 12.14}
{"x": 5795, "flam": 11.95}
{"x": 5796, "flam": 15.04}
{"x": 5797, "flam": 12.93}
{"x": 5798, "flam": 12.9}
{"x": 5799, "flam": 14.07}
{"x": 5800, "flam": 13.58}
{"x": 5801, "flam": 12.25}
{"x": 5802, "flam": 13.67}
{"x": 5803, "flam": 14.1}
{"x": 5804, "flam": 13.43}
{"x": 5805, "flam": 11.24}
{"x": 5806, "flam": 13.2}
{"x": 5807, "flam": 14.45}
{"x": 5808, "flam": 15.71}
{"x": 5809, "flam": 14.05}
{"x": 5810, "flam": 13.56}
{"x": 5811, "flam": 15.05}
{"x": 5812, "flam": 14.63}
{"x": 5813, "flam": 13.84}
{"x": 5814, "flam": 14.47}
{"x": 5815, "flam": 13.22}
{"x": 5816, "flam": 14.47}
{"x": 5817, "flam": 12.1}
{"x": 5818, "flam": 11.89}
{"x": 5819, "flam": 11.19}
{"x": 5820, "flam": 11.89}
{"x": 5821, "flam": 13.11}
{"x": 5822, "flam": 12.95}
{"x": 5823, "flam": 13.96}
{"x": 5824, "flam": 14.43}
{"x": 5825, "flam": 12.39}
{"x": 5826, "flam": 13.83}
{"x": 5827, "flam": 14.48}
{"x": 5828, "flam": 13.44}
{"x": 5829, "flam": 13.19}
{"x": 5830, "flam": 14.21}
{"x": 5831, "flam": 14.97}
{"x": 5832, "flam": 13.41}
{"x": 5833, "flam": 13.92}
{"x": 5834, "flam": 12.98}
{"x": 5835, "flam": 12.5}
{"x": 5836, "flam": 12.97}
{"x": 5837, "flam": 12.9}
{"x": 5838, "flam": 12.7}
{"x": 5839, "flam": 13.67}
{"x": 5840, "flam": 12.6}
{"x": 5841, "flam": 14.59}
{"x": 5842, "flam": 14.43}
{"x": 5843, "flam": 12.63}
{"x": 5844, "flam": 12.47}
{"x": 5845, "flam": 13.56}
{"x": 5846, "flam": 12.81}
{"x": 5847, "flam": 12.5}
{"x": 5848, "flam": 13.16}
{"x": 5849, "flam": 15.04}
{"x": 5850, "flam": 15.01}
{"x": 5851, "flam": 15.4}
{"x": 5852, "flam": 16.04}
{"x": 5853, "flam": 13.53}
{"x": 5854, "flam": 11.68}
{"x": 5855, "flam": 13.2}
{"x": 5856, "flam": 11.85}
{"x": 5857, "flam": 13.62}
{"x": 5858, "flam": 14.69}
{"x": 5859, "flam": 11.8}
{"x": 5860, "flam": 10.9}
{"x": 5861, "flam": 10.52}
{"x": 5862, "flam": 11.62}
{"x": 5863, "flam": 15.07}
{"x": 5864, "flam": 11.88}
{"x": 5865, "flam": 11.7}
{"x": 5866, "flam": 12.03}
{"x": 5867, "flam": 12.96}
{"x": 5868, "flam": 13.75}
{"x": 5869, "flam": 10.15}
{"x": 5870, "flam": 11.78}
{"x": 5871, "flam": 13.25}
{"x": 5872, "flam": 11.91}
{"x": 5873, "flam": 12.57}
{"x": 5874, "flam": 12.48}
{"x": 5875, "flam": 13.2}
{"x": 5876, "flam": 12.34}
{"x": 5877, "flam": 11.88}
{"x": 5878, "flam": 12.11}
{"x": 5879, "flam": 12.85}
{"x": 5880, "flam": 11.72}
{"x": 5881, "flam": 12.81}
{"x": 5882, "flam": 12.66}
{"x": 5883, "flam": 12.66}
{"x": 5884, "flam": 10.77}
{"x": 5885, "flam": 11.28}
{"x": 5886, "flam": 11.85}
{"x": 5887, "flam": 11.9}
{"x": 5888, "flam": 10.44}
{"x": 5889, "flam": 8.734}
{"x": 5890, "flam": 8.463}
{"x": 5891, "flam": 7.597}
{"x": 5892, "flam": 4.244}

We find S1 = -2.13 angstrom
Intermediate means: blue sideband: 12.4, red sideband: 13.2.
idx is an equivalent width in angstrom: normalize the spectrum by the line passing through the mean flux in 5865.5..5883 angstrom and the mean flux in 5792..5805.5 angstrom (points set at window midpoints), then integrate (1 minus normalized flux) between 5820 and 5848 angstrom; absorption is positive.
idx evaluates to -1.2 angstrom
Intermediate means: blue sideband 13.1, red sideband 12.4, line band 13.4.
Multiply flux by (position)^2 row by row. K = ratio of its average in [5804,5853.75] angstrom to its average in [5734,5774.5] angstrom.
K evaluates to 1.08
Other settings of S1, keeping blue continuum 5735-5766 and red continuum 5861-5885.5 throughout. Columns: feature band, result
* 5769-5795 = 0.4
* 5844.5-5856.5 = -1.2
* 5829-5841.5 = -0.9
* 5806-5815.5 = -1.2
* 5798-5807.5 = -0.4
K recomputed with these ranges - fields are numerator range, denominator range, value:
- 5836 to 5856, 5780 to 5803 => 1.08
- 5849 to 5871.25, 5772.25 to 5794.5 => 1.05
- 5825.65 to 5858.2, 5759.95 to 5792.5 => 1.10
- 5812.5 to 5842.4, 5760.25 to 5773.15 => 1.08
